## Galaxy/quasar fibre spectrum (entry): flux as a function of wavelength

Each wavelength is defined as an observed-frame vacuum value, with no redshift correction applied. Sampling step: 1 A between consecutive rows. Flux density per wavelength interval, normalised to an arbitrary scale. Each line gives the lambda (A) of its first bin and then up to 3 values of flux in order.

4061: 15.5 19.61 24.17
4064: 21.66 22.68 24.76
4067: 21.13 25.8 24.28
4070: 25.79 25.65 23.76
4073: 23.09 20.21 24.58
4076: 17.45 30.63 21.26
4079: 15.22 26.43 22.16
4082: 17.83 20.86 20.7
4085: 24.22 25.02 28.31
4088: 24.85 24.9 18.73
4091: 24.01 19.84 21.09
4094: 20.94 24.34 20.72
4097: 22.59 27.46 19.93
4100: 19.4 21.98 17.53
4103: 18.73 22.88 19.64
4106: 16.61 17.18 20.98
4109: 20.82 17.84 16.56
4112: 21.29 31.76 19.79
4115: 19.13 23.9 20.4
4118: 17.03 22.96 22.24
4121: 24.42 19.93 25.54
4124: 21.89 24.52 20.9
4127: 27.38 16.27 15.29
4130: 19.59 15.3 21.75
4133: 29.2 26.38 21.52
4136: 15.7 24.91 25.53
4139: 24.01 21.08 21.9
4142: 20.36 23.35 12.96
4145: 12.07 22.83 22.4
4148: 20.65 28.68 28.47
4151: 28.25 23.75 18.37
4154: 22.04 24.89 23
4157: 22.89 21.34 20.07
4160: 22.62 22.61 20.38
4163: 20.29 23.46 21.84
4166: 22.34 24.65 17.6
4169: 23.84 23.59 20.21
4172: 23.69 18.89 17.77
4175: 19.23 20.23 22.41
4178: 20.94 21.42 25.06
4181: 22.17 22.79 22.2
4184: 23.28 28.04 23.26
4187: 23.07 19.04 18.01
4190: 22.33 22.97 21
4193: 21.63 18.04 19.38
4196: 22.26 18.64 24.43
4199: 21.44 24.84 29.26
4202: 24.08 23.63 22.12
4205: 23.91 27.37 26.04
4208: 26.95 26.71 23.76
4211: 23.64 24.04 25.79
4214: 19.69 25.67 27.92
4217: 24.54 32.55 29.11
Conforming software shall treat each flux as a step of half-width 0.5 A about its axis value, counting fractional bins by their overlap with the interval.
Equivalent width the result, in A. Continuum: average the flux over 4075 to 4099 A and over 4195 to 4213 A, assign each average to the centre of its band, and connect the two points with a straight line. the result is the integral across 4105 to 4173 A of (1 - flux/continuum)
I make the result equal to 4.7 A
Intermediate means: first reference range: 22.6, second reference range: 24.2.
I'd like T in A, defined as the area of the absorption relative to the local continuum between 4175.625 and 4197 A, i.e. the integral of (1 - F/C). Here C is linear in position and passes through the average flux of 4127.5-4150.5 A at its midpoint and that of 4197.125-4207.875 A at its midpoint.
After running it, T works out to 1.7 A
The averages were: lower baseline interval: 21.3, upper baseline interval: 24.6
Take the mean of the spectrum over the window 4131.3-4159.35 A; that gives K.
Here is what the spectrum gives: 22.4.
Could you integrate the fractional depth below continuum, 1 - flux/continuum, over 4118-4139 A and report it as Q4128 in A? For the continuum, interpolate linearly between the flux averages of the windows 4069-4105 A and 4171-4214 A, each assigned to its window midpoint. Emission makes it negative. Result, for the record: 0.5 A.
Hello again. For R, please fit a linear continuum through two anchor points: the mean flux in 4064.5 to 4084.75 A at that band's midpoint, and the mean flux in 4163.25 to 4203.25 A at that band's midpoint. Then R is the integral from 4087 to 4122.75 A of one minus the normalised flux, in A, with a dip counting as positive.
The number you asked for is 1.9 A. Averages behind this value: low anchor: 22.7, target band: 21.3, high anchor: 22.1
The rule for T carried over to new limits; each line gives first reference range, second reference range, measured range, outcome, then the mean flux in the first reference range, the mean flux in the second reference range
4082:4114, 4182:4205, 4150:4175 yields 0.08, 21.6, 22.4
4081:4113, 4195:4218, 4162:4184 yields 1.75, 21.4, 24.5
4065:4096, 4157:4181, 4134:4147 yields 0.69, 22.9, 21.5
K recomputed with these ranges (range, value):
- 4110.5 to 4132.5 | 21.3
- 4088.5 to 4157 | 21.6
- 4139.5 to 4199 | 21.8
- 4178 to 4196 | 22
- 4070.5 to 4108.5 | 21.9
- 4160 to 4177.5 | 21.4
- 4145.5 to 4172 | 22.8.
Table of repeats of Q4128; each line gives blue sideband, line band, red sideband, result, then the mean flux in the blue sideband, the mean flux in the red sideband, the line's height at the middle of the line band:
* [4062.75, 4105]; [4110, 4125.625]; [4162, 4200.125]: 0.20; 22.5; 21.7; 22.2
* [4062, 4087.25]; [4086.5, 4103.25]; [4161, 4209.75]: 0.55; 23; 22.4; 22.9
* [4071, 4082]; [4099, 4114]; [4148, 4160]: 1.75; 22.4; 23.6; 22.9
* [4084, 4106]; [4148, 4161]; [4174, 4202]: -0.86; 22.1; 22.1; 22.1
